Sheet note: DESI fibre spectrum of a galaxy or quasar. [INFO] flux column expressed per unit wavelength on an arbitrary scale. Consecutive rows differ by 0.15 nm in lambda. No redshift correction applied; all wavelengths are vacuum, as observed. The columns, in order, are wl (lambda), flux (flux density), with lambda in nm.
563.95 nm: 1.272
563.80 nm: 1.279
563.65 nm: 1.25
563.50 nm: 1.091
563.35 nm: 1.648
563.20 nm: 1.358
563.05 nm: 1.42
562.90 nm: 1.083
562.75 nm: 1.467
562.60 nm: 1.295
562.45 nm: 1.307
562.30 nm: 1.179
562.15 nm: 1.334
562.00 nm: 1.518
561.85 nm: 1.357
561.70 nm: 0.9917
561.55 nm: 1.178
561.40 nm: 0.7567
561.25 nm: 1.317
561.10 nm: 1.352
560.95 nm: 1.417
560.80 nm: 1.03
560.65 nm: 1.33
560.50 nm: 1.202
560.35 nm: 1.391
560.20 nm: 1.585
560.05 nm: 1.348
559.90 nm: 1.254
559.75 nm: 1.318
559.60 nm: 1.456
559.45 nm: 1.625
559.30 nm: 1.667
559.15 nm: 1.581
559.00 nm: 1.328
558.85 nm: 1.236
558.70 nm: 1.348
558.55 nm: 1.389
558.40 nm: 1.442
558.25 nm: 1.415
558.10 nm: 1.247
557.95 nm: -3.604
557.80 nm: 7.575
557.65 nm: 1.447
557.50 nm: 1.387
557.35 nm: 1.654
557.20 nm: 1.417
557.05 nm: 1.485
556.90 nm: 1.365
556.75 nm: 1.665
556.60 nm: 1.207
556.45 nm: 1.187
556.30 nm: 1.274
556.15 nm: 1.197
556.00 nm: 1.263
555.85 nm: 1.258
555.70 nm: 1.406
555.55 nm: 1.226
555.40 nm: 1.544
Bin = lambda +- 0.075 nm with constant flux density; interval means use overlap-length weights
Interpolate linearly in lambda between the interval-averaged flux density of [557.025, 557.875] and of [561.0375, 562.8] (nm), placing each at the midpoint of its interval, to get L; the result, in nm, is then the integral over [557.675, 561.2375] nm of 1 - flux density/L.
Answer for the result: 0.95 nm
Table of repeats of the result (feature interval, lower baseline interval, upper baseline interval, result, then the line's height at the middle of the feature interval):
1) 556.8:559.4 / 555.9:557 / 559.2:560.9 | -0.29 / 1.35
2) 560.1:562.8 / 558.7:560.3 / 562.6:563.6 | 0.21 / 1.38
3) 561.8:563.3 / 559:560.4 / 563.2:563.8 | 0.03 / 1.36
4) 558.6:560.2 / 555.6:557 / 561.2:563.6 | -0.16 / 1.29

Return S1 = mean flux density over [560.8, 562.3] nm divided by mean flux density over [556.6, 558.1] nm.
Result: 0.8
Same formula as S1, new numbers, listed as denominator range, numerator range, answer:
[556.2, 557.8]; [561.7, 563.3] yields 0.78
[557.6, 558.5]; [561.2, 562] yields 0.73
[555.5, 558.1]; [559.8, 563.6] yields 0.90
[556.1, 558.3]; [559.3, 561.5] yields 0.90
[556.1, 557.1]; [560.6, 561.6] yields 0.89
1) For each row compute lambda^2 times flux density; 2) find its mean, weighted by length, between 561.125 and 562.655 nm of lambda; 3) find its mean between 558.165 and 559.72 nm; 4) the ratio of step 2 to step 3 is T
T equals 0.86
